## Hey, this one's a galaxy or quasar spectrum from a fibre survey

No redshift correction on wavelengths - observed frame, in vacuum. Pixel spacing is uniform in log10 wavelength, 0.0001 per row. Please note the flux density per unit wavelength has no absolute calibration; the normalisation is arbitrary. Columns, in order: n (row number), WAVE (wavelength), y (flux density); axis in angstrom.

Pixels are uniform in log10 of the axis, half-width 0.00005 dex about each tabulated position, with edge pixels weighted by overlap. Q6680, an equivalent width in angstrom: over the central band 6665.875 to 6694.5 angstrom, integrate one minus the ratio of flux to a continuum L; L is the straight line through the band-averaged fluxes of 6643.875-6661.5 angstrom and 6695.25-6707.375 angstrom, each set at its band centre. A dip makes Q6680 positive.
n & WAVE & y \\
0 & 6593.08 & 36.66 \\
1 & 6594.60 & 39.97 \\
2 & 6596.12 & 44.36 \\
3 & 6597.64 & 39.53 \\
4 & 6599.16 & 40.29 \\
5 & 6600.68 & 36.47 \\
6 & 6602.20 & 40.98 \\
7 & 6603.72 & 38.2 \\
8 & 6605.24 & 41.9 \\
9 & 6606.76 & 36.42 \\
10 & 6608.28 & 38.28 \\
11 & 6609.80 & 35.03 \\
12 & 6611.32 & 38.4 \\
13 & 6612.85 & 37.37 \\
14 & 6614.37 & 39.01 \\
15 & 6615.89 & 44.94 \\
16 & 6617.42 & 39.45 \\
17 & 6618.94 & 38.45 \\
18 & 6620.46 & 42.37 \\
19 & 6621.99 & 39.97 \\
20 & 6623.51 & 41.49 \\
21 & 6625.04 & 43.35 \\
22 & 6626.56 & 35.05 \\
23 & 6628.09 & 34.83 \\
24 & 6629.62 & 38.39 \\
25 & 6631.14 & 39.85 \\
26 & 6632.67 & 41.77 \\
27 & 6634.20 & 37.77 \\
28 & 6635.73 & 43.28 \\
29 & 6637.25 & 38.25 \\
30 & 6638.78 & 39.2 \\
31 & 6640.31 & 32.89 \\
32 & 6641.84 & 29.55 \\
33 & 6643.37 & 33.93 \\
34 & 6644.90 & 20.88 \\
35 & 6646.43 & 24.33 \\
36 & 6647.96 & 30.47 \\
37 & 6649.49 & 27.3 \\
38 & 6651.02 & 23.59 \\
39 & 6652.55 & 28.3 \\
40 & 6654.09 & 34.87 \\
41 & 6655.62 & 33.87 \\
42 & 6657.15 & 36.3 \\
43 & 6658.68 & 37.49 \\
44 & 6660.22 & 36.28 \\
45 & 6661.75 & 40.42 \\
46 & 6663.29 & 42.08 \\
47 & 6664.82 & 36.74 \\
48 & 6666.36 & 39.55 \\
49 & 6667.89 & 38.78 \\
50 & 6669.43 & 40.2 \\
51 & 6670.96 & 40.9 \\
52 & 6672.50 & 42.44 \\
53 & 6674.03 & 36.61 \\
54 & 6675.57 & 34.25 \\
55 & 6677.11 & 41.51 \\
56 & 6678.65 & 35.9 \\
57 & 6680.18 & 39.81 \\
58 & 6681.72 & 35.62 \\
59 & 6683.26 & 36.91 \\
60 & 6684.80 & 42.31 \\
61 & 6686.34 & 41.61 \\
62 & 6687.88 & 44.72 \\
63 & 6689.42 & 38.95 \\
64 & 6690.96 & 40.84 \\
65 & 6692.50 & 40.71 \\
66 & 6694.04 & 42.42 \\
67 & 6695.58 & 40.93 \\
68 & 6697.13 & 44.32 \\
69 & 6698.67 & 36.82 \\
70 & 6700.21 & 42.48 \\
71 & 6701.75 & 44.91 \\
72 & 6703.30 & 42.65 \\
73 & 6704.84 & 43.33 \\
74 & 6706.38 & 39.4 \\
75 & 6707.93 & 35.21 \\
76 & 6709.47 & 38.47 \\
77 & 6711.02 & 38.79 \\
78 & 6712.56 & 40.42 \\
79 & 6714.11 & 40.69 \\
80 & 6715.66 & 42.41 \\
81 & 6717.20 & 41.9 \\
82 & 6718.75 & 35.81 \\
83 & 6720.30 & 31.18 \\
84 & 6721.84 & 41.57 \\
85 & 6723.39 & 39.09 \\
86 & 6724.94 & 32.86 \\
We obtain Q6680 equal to -2.2 angstrom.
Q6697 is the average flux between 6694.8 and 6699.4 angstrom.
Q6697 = 40.7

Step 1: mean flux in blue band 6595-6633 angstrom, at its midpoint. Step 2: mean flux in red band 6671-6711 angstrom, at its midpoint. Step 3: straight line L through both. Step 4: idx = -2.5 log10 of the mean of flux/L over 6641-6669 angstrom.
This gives 0.20 mag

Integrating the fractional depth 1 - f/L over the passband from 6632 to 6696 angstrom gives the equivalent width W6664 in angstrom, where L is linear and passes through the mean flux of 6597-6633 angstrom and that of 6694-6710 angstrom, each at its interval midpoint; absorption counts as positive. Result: 5.53 angstrom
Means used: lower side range 39.2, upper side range 41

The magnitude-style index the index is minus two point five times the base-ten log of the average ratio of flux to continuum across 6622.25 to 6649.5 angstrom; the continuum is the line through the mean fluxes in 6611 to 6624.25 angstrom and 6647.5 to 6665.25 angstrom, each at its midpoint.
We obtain 0.06 mag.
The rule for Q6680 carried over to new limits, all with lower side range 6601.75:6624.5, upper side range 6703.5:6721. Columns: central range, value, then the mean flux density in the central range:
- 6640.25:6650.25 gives 2.8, 28.2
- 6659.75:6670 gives 0.0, 39.2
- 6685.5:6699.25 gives -0.8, 41.3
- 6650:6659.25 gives 1.7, 32.2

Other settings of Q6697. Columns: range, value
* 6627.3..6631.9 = 37.7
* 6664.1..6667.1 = 38.1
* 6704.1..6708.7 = 39.3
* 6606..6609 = 37.4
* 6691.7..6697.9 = 42.1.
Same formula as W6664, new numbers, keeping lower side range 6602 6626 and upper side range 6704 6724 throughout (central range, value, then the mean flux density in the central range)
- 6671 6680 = 0.20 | 38.5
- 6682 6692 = -0.35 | 40.6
